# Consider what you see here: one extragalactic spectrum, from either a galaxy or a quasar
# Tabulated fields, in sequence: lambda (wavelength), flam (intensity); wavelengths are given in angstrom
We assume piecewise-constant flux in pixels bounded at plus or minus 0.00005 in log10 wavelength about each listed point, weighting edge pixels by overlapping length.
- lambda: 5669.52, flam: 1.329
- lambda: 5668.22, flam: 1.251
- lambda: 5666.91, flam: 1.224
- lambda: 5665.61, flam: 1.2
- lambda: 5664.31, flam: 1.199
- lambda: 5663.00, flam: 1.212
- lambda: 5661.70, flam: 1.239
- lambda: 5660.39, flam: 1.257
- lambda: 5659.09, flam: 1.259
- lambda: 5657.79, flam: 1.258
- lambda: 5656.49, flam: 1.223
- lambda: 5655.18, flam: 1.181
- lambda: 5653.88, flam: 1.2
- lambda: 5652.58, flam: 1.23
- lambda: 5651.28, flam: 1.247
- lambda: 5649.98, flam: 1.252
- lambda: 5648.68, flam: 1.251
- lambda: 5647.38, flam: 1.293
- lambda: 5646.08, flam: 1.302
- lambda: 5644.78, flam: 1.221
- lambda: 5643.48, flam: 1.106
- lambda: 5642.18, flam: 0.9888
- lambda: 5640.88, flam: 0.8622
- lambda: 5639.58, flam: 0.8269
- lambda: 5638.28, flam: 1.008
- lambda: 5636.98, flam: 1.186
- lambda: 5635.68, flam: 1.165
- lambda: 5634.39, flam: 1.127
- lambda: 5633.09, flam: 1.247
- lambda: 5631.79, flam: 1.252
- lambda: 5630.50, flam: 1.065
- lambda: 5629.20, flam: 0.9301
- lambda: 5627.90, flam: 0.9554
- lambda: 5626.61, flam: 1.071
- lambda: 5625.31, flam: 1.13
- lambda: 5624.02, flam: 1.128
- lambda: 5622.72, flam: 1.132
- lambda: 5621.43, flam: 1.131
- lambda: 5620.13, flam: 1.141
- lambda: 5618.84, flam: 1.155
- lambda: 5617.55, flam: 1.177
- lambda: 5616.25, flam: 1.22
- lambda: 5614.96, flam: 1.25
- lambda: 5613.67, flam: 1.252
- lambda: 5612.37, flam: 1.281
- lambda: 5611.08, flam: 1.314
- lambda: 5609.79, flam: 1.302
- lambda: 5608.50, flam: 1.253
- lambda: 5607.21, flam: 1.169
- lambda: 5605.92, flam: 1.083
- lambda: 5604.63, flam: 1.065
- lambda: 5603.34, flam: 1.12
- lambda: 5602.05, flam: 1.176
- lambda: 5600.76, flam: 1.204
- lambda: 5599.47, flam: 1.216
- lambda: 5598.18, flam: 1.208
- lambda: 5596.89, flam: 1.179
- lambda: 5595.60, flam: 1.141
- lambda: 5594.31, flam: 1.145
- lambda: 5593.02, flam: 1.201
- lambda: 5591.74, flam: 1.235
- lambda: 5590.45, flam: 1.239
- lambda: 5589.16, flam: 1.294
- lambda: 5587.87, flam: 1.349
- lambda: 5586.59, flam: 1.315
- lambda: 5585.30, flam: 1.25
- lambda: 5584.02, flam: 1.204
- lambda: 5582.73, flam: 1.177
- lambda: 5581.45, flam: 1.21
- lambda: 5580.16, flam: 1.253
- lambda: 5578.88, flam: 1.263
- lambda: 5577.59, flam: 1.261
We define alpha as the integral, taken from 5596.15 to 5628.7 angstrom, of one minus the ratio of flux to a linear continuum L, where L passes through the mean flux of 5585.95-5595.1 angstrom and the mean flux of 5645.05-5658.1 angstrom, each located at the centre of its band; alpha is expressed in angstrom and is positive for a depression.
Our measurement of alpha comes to 2.0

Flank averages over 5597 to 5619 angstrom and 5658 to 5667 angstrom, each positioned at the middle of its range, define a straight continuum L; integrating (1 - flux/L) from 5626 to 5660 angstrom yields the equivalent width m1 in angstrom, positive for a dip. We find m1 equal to 2.1 angstrom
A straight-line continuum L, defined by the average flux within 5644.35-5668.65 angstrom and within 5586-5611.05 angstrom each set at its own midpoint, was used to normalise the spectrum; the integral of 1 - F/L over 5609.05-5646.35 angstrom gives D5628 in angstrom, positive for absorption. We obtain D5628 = 2.7 angstrom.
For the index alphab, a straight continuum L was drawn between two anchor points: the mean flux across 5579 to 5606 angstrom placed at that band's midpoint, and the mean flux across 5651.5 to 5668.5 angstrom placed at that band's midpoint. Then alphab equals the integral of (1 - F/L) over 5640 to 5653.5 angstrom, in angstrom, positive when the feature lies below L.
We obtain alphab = 0.58 angstrom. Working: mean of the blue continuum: 1.21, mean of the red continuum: 1.23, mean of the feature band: 1.17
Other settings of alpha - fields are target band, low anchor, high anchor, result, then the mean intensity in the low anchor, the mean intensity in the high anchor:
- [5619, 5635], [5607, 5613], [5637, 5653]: 1.2 angstrom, 1.27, 1.13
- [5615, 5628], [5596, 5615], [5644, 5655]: 0.9 angstrom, 1.2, 1.25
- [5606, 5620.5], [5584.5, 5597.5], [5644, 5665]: 0.1 angstrom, 1.23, 1.24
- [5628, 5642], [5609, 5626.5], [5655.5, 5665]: 1.8 angstrom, 1.2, 1.23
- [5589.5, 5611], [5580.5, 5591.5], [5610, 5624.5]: 0.7 angstrom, 1.25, 1.2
